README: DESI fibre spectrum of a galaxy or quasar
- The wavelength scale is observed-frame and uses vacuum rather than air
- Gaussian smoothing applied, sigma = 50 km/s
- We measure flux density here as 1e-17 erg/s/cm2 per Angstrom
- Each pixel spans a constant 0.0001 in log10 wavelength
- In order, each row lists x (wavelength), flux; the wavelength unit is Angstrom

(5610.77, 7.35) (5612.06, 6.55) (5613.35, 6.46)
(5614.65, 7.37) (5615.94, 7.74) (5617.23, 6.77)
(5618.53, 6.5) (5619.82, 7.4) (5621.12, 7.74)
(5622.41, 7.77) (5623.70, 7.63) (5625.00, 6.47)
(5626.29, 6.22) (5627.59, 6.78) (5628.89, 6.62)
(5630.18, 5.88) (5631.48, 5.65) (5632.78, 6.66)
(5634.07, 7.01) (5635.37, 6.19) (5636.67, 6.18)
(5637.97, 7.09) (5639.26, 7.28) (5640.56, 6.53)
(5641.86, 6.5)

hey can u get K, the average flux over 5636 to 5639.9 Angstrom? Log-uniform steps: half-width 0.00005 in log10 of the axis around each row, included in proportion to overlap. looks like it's 6.85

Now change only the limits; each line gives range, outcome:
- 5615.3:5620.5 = 7.1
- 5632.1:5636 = 6.62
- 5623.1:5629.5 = 6.73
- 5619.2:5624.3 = 7.64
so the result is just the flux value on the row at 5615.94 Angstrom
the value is 7.74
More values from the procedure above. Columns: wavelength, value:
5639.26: 7.28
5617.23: 6.77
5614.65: 7.37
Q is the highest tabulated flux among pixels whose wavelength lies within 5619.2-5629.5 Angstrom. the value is 7.77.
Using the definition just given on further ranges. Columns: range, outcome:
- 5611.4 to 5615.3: 7.37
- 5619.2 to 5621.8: 7.74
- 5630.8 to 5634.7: 7.01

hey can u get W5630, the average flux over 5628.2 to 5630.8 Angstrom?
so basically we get 6.27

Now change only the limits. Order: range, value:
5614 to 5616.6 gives 7.56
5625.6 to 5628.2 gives 6.5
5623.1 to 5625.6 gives 7.04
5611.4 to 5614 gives 6.51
